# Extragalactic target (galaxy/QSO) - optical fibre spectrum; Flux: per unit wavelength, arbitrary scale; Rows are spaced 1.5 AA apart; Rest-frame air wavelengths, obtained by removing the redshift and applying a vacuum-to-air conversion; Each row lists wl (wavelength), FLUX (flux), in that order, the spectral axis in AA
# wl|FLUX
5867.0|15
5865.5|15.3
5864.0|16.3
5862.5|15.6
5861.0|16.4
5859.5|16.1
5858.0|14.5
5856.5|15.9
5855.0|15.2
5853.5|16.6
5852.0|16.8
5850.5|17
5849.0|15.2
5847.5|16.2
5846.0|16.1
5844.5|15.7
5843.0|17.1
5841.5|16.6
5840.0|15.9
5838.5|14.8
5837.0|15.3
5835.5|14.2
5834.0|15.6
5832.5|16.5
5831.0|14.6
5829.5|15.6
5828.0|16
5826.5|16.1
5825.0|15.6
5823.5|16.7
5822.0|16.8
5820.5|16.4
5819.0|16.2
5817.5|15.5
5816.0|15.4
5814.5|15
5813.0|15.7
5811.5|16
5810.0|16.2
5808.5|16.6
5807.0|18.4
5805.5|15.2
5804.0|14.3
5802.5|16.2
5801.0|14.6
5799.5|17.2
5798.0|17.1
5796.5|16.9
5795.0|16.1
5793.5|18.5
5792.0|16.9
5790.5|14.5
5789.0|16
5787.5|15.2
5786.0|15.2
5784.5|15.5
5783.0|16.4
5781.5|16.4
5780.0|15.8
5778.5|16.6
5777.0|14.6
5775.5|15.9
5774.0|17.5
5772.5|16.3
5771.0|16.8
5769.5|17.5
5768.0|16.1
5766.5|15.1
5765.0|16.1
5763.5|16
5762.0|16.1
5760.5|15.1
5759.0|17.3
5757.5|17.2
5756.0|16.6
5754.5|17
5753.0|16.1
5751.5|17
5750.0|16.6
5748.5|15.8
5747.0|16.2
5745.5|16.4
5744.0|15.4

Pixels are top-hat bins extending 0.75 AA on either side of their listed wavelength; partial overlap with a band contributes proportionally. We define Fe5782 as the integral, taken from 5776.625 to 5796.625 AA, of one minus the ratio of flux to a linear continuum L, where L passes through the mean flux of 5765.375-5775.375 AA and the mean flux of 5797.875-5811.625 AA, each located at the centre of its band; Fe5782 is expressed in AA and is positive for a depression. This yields 0.3 AA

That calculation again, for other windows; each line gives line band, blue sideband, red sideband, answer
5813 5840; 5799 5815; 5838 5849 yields 0.53 AA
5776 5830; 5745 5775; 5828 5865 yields 0.30 AA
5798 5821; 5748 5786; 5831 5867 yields 0.12 AA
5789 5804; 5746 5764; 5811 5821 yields -0.35 AA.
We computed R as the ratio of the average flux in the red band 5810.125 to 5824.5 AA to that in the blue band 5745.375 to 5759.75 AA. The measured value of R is 0.96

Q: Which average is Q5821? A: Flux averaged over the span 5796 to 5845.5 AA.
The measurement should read 15.9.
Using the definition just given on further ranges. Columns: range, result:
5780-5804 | 16.1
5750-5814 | 16.2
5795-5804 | 16.2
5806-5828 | 16.2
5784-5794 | 15.9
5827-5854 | 15.9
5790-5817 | 16.2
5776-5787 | 15.8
